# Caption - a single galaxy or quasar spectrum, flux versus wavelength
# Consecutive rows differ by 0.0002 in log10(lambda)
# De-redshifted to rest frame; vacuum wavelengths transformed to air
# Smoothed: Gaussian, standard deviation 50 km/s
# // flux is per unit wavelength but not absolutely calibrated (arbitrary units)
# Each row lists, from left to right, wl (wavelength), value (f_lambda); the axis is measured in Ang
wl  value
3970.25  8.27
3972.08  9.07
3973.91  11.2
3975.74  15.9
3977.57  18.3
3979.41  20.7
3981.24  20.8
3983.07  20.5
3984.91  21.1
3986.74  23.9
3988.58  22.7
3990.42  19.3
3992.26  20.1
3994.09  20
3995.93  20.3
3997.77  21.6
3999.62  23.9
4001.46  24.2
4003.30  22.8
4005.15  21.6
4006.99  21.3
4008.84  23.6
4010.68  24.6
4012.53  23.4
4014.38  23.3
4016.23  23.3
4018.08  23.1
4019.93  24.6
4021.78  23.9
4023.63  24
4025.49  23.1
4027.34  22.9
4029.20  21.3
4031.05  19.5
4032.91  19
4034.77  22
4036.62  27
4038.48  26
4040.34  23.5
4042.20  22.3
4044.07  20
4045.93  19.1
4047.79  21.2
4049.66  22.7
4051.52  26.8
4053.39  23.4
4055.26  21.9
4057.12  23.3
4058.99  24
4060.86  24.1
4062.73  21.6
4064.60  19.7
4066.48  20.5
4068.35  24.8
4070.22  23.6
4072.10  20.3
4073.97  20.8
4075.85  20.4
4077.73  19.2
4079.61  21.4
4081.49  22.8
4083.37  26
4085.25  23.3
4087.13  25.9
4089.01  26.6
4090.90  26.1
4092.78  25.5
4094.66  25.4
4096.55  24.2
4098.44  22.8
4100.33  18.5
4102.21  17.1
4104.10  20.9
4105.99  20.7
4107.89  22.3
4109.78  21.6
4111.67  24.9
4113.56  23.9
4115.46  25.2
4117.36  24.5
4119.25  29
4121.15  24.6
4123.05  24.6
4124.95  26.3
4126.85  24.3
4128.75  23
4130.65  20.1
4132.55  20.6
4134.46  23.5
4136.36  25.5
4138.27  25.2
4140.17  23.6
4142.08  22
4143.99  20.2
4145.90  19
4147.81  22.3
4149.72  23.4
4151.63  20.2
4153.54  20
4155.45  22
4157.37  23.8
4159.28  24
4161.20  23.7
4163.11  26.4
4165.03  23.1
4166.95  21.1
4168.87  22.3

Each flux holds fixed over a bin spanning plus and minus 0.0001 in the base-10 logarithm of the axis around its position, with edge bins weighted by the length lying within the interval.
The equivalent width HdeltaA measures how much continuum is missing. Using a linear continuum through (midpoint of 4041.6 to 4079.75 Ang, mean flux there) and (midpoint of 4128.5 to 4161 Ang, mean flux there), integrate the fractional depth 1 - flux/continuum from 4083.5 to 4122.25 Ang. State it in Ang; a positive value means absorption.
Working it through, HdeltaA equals -2.8 Ang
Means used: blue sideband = 22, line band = 23.7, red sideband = 22.3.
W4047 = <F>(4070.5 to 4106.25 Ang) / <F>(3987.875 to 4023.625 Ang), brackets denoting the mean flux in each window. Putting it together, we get 1.00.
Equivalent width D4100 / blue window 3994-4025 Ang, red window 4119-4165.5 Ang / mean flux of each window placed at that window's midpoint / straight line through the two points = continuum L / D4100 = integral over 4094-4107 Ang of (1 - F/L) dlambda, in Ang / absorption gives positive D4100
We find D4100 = 1.01 Ang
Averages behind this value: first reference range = 23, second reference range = 23.1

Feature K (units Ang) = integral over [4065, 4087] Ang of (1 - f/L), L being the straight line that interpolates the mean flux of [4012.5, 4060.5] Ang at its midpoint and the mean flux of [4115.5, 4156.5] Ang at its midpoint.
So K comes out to 0.7 Ang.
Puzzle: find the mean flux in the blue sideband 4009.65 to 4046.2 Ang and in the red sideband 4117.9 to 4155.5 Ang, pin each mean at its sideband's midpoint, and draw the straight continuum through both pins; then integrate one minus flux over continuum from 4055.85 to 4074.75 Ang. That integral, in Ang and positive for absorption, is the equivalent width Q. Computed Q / 0.5 Ang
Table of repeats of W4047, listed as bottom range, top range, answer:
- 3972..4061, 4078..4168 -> 1.06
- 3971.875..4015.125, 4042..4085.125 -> 1.07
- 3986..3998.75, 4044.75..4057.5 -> 1.07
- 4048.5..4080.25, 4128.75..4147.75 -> 1.00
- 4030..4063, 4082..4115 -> 1.03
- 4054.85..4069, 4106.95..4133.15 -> 1.07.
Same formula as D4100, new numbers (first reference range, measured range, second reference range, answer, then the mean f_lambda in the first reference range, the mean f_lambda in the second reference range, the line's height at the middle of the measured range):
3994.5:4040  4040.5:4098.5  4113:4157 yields 0.3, 22.9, 23.2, 23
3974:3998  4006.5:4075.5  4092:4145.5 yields -4.4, 20.1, 23.2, 21.3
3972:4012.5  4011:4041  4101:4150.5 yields -2.7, 20.6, 23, 21.2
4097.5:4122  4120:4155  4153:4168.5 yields 0.3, 22.8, 23.1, 22.9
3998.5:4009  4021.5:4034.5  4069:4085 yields 0.4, 22.8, 21.9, 22.5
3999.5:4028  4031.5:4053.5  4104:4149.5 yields 0.6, 23.3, 23.3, 23.3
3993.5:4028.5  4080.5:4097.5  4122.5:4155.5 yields -1.8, 22.9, 22.5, 22.7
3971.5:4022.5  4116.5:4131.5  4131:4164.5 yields -1.5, 21.1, 22.6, 22.4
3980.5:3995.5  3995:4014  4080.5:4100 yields -1.0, 21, 24.6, 21.6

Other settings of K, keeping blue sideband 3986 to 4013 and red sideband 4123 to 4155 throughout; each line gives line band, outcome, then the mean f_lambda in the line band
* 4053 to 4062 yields -0.4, 23.3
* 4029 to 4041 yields -0.2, 22.7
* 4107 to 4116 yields -0.4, 23.5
